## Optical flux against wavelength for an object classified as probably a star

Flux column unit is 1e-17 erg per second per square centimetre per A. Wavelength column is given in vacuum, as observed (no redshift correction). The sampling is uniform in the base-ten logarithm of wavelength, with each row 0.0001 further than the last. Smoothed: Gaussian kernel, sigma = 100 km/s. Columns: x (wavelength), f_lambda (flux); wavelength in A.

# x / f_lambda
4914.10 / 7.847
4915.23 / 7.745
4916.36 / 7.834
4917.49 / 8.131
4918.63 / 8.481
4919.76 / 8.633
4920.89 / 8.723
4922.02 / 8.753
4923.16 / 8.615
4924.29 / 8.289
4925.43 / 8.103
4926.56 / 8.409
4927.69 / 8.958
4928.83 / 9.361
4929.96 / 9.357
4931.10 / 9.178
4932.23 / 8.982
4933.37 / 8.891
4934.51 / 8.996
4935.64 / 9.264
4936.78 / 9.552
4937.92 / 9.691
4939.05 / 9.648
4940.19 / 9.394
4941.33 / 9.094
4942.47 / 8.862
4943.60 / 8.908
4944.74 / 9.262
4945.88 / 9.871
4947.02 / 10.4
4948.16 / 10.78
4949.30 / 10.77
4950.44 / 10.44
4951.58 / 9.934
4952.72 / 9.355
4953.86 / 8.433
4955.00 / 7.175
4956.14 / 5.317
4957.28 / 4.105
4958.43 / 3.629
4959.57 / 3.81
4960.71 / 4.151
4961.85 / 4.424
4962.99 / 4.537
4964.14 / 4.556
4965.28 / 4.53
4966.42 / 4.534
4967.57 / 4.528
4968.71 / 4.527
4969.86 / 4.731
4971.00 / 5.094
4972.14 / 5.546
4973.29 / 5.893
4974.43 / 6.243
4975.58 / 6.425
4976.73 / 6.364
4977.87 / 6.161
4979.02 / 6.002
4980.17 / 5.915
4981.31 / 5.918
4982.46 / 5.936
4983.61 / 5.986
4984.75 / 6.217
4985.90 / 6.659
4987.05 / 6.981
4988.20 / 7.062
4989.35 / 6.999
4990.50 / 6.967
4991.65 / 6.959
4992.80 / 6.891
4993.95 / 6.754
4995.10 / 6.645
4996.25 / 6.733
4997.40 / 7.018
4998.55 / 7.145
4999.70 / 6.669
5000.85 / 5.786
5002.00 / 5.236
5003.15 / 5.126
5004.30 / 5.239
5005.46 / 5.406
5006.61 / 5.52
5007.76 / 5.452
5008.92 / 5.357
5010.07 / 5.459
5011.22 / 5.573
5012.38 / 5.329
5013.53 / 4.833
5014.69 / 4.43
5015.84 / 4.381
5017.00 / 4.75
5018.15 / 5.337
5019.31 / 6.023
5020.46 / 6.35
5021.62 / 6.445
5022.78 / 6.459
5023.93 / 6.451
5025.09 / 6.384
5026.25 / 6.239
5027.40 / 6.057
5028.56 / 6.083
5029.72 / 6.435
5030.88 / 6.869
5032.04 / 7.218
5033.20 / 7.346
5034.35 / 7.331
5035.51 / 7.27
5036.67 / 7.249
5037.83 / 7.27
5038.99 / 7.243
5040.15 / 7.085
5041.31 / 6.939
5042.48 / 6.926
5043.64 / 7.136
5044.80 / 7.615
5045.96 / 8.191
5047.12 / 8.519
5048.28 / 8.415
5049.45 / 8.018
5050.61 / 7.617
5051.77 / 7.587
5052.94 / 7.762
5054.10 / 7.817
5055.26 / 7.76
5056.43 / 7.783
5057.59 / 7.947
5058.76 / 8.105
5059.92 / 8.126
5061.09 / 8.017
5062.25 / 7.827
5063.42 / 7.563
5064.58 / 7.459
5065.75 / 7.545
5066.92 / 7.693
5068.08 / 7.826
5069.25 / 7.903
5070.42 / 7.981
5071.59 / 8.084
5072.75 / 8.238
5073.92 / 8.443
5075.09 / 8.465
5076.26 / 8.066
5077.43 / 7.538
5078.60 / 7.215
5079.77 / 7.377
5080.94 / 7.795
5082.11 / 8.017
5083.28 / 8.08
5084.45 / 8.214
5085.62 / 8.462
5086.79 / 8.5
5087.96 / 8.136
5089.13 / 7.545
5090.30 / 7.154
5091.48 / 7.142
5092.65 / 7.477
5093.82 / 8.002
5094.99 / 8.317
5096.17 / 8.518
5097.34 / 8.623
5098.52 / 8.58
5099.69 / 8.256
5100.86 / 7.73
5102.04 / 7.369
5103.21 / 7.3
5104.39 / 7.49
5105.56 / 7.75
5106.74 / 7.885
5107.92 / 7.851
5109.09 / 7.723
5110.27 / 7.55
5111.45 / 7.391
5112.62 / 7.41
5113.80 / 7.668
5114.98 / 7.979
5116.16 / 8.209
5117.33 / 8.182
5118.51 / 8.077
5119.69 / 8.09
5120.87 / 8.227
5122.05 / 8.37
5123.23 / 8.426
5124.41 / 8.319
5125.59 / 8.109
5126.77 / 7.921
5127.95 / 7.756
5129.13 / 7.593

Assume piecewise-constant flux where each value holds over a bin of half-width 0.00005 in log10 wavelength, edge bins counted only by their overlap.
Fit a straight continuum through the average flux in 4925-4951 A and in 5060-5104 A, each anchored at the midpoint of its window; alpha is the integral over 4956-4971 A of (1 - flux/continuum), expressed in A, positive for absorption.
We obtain 7.8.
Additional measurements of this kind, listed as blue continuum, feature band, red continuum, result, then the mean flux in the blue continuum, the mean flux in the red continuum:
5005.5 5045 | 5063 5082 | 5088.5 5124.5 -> -1.7 A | 6.24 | 7.88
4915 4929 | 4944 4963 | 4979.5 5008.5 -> 0.1 A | 8.46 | 6.28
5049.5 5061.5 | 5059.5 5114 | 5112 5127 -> 0.7 A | 7.86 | 8.08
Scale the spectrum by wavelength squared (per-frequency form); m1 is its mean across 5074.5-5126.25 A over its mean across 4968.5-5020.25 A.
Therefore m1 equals 1.4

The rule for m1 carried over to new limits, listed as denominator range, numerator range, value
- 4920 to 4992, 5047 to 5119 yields 1.13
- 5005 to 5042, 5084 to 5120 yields 1.32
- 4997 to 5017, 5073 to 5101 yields 1.50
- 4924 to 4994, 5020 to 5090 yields 1.08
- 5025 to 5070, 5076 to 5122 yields 1.08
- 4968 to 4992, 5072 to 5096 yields 1.35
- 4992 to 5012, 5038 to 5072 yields 1.32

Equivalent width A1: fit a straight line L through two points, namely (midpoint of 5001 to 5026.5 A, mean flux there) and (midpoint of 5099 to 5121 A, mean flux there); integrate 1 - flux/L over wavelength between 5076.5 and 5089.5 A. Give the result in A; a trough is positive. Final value -1.36 A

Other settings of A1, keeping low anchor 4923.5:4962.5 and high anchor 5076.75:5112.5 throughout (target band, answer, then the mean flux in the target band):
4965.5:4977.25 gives 4.1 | 5.36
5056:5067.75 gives 0.2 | 7.81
